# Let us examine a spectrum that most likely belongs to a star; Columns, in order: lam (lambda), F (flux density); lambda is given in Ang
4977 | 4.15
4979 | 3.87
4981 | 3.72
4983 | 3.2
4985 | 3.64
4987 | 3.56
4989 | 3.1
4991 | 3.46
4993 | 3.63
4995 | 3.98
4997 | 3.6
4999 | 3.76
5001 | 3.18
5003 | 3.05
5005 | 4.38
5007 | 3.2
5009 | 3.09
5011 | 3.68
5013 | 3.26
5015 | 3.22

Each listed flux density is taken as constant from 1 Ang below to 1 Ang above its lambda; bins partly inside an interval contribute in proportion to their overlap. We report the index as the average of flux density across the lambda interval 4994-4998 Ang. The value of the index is 3.79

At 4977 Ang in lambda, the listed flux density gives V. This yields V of 4.15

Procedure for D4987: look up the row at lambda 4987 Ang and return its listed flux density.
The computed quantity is 3.56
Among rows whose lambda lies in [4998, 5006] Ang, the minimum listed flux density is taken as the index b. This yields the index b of 3.05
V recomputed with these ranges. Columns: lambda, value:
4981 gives 3.72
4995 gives 3.98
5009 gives 3.09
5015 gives 3.22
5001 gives 3.18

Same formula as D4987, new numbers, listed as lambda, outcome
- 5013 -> 3.26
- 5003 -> 3.05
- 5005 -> 4.38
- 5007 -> 3.2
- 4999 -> 3.76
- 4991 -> 3.46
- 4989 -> 3.1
